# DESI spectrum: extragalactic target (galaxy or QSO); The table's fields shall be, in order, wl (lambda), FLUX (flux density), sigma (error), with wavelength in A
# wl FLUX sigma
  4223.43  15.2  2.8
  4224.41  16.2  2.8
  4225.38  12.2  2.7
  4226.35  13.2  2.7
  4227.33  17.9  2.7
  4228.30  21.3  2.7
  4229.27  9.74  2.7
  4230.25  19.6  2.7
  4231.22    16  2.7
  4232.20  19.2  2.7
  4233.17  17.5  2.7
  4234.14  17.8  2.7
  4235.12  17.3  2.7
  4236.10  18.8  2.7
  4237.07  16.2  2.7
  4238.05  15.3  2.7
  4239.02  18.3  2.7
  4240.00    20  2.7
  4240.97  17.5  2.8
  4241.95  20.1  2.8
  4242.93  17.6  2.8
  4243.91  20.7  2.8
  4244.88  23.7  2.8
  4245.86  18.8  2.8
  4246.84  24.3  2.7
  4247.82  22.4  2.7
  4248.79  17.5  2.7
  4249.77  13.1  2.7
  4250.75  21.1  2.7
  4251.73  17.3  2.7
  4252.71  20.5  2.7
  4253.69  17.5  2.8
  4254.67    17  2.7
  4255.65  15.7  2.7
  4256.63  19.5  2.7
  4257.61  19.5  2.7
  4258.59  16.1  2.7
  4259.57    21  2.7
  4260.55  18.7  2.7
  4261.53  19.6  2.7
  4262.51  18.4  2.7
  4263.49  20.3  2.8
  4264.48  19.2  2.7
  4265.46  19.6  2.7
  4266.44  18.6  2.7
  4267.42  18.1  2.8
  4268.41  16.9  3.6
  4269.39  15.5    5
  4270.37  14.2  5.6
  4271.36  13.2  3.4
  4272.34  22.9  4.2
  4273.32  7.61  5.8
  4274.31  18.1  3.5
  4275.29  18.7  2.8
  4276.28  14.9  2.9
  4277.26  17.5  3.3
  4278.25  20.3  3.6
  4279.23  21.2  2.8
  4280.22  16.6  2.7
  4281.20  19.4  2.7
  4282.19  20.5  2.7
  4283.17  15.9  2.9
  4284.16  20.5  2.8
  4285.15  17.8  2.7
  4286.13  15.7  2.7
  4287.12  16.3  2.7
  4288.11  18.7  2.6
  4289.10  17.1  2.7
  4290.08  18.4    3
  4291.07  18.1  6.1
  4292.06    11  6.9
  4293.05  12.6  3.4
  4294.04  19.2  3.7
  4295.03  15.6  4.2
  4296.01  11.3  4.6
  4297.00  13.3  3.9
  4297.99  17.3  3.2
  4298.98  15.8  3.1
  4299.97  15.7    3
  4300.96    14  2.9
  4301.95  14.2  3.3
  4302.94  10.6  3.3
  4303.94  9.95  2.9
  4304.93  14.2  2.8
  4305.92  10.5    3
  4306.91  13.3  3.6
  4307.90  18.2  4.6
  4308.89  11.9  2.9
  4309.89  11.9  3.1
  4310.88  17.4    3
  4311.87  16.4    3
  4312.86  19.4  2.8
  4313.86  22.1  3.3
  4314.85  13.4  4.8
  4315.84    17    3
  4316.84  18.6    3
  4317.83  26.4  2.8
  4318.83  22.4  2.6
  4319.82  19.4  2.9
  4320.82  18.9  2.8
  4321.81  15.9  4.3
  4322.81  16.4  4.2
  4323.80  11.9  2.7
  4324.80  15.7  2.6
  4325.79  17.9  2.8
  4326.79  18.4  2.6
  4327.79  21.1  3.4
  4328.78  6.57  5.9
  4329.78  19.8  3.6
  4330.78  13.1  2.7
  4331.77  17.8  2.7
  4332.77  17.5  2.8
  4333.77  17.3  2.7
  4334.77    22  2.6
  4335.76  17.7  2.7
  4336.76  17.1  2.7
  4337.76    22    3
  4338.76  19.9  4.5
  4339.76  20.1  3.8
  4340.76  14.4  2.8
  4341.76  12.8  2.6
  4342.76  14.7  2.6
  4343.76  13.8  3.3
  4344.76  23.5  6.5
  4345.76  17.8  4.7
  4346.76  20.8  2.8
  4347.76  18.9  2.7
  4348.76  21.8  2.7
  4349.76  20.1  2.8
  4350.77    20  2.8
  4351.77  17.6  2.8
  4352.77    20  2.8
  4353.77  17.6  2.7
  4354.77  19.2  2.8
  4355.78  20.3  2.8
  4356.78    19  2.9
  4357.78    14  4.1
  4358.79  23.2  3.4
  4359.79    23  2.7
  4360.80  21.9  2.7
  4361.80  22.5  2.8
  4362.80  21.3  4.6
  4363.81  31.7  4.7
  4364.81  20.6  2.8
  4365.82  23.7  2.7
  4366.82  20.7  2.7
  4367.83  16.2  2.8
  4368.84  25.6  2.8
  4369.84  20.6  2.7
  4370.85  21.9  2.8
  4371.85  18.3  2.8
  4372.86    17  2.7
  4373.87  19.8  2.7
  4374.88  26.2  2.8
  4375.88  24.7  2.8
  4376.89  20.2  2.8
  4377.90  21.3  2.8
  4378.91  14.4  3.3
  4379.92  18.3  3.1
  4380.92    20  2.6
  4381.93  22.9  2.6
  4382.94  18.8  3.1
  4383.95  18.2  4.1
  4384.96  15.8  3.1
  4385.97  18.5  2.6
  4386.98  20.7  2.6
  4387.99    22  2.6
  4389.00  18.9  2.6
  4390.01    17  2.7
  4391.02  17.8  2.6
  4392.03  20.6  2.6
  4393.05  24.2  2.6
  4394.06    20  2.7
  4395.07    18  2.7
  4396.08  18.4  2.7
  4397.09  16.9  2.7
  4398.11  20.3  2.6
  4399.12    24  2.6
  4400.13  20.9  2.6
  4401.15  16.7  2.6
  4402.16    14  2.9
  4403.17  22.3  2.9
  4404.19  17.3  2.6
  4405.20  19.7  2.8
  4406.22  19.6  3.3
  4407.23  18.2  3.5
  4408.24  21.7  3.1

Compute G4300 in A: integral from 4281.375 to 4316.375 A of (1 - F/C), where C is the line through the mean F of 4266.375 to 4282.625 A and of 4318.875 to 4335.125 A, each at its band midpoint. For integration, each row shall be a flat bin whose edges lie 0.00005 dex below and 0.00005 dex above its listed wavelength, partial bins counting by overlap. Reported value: 3.1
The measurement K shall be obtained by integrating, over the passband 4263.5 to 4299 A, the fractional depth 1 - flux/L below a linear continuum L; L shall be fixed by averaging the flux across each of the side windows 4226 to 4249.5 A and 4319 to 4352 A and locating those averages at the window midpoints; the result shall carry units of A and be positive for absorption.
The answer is 2.2 A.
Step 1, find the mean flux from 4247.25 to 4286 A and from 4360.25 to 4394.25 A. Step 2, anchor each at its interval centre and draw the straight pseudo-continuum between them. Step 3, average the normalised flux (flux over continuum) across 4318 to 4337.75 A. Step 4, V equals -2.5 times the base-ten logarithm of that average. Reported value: 0.12 mag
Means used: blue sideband 18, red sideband 20.7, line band 17.5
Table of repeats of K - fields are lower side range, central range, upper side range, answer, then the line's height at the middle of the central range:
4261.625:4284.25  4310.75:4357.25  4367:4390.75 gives 2.0 A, 19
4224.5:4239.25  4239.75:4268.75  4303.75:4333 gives -4.2 A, 16.6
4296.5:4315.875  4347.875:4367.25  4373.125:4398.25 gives -3.2 A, 18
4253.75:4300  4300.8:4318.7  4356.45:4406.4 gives 2.5 A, 18.2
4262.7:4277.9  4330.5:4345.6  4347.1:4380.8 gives 1.5 A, 19.7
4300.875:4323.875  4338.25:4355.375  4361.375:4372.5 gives 1.2 A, 19.9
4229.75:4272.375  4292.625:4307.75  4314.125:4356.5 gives 3.5 A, 18.2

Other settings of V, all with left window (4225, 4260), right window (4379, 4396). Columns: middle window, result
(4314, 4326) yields 0.05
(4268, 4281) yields 0.10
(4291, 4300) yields 0.24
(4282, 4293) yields 0.09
